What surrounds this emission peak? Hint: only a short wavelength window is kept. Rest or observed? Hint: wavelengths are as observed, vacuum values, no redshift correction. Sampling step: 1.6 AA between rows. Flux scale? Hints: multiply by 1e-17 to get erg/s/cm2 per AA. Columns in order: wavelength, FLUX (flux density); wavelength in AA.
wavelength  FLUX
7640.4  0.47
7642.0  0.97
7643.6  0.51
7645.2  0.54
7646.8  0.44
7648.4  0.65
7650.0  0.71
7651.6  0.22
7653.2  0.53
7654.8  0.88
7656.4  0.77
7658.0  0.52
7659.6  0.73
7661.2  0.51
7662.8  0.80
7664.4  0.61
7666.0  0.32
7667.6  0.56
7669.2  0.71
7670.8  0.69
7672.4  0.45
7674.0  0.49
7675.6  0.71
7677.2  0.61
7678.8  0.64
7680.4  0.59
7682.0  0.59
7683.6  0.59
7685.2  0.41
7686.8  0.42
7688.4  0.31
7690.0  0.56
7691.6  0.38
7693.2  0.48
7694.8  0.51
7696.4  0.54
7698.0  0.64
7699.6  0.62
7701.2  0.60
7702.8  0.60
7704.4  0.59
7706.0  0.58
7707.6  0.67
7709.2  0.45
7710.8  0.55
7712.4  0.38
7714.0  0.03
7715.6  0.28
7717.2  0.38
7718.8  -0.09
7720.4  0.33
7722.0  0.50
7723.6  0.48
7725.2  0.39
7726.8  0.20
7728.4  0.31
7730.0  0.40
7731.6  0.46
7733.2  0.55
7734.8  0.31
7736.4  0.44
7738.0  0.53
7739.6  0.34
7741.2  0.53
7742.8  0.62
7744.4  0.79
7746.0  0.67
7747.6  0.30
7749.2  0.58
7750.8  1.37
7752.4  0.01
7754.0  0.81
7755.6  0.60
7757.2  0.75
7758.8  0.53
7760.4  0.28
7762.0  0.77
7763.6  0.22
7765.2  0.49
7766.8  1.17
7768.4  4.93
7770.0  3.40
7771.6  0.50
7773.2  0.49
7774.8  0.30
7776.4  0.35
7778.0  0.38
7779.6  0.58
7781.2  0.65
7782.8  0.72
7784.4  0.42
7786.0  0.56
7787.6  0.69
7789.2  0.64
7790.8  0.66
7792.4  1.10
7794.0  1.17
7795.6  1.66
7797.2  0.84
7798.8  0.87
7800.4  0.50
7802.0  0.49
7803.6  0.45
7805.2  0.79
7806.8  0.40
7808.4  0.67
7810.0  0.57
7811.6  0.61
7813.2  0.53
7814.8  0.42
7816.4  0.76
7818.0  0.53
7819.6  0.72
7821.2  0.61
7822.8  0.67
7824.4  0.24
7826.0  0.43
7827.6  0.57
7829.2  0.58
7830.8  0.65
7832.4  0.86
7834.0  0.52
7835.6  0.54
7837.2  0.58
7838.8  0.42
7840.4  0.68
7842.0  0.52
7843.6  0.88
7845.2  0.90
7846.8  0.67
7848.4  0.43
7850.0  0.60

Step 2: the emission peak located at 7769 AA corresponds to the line H-alpha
